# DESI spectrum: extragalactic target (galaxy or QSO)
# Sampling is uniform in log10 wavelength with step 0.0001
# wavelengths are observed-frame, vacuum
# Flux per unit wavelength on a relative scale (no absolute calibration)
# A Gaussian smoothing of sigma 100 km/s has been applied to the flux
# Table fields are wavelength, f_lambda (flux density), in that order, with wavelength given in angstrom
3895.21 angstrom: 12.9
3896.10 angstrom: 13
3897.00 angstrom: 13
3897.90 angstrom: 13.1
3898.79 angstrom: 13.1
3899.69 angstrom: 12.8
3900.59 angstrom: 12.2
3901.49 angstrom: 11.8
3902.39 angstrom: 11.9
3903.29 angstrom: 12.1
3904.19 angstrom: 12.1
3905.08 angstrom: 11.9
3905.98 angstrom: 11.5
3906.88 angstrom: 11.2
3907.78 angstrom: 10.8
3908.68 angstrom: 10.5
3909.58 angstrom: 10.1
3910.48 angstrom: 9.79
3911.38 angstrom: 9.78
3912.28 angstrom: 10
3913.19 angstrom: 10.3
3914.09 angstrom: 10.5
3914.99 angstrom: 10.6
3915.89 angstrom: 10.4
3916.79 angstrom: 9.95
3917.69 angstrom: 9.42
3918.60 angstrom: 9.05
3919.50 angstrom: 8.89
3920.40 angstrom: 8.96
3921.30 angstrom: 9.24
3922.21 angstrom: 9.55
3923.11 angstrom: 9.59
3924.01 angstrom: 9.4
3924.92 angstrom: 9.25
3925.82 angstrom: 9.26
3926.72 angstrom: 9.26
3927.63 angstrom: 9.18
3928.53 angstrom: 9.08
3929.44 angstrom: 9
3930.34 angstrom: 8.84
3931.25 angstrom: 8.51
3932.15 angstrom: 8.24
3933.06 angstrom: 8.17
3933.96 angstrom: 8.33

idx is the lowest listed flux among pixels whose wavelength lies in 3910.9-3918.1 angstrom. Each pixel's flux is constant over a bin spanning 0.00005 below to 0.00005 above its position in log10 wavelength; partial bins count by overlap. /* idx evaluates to 9.42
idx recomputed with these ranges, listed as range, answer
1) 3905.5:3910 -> 10.1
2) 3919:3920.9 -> 8.89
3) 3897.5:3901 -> 12.2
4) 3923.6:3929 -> 9.08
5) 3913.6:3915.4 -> 10.5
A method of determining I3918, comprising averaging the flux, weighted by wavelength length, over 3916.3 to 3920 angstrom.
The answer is 9.34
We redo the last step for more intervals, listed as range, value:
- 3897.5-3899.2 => 13.2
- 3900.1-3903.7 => 12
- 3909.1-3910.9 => 9.96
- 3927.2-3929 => 9.12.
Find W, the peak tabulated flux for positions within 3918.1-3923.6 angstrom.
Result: 9.59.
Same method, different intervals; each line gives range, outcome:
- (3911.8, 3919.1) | 10.6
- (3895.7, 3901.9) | 13.1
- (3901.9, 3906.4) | 12.1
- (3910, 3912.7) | 10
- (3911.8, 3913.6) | 10.3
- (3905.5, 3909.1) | 11.5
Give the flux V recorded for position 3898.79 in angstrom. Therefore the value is 13.1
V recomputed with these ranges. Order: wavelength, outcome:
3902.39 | 11.9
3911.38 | 9.78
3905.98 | 11.5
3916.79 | 9.95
